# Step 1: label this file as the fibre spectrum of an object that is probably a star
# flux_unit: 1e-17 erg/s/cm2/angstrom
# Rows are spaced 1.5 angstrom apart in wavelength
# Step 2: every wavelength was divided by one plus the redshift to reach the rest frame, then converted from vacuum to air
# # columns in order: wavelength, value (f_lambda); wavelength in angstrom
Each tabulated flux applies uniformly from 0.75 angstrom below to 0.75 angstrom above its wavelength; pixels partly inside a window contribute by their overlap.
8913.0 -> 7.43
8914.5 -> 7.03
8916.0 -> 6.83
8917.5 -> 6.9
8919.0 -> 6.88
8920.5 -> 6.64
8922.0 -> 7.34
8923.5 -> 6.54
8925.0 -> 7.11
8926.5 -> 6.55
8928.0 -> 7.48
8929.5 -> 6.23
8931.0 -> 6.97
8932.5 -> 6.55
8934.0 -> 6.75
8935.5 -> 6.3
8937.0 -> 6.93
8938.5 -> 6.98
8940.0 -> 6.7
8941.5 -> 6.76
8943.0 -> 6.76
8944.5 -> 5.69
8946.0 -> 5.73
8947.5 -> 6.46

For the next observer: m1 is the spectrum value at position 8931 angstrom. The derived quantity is 6.97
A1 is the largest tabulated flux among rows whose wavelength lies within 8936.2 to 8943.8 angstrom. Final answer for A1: 6.98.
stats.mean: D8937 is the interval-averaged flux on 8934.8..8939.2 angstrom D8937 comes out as 6.74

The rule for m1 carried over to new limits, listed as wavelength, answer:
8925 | 7.11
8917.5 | 6.9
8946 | 5.73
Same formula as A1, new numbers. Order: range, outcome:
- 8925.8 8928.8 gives 7.48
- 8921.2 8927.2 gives 7.34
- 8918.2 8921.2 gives 6.88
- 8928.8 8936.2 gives 6.97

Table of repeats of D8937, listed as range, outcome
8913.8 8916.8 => 6.93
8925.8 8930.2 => 6.76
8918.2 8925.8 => 6.9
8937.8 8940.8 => 6.84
